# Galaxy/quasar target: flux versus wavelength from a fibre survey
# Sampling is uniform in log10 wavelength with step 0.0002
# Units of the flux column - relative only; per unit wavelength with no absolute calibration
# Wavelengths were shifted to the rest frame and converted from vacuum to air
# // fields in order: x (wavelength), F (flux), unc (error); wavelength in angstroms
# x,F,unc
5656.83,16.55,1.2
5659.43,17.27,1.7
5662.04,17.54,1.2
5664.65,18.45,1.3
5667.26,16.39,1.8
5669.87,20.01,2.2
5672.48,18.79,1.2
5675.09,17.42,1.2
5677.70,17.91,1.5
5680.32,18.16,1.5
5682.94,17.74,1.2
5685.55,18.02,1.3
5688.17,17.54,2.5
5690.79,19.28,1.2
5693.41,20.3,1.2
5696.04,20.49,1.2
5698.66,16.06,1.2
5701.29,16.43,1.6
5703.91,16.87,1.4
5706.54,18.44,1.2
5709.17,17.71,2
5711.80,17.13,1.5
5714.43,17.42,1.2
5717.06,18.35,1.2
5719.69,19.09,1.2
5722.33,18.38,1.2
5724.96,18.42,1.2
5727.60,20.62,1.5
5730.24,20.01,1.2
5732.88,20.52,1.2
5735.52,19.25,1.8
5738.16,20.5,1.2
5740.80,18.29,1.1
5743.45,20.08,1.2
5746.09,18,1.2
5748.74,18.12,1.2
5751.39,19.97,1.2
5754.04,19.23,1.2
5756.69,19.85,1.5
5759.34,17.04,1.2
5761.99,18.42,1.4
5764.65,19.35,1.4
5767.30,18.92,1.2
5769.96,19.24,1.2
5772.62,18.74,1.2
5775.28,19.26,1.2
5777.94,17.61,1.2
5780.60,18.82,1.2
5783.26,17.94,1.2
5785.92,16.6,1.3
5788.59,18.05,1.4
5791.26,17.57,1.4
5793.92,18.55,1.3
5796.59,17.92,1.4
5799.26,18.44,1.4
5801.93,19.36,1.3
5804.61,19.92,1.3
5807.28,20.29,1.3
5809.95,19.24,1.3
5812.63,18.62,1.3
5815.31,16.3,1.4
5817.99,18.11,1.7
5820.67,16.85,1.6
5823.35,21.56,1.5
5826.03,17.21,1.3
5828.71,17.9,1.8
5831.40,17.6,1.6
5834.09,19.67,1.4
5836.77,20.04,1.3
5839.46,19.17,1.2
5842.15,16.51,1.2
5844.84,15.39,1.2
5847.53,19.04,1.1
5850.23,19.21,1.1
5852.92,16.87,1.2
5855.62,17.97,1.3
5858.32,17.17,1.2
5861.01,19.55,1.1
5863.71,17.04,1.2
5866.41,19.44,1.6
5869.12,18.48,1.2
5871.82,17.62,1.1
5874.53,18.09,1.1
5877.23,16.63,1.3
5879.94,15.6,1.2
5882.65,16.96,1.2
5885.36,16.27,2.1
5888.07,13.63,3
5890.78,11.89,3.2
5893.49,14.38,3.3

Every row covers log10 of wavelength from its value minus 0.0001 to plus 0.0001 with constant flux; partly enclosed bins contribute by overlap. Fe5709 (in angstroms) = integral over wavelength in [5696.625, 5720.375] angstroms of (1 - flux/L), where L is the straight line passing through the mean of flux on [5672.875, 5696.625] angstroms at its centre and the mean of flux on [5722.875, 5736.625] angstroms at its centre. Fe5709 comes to 2.0 angstroms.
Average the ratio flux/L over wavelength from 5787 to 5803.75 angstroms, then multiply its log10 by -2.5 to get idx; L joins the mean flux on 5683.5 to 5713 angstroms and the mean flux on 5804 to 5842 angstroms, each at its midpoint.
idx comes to 0.01 mag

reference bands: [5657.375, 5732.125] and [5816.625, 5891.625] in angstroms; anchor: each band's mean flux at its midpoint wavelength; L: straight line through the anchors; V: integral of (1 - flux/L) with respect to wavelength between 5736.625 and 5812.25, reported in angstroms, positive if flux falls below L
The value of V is -3.6 angstroms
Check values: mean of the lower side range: 18.2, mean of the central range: 18.8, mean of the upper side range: 17.6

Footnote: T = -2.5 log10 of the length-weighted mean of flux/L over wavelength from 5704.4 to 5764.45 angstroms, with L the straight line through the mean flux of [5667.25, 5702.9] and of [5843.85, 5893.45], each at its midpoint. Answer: -0.06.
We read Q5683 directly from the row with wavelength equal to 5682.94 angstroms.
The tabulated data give 17.74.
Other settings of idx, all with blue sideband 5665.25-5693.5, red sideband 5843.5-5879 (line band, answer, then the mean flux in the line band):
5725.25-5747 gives -0.09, 19.6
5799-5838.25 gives -0.05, 18.7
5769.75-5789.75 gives -0.01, 18.2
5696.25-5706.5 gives 0.07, 17.1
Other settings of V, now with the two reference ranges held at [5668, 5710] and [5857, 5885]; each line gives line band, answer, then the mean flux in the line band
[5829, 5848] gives -0.47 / 18.1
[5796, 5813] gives -1.31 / 19.2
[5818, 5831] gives -0.40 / 18.3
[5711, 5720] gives 0.08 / 17.9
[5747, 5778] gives -1.56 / 18.8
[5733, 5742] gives -0.74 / 19.5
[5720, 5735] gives -1.23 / 19.5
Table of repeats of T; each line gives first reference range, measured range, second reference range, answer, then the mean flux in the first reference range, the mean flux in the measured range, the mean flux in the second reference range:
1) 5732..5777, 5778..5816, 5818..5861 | 0.013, 19.1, 18.4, 18.2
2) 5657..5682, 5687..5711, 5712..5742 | 0.025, 17.9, 18.1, 19.1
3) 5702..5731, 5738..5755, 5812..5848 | -0.046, 18.3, 19.1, 18.1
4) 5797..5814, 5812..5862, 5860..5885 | 0.020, 19.2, 18.1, 17.6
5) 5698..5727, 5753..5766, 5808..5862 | -0.049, 17.8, 18.8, 18.2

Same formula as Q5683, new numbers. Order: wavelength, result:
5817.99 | 18.11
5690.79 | 19.28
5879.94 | 15.6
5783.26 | 17.94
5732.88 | 20.52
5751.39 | 19.97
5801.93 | 19.36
